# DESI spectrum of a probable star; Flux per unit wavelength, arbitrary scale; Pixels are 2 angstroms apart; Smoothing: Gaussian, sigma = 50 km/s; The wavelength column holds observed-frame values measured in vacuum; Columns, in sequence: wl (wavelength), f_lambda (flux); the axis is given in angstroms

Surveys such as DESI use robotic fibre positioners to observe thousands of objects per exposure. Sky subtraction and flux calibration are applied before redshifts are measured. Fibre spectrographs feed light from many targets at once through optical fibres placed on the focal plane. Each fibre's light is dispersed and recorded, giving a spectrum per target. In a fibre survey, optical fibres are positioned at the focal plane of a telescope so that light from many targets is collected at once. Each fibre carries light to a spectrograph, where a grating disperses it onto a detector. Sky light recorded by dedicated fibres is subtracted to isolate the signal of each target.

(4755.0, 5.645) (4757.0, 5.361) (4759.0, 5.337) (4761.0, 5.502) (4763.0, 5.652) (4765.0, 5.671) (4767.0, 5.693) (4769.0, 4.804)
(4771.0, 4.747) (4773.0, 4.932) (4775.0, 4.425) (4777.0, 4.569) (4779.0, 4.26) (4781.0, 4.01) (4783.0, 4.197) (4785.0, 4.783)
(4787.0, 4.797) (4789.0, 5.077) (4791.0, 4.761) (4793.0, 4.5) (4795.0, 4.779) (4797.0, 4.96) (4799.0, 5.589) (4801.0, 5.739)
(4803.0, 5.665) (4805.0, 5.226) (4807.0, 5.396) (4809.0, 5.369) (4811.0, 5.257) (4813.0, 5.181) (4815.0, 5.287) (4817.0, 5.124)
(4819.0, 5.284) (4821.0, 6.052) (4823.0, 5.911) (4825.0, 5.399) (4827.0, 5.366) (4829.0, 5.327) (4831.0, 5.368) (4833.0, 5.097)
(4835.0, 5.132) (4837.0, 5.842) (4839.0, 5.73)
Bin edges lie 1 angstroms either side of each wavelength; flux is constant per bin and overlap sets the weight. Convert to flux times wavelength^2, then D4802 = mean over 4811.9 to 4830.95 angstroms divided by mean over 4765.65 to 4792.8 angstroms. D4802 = 1.18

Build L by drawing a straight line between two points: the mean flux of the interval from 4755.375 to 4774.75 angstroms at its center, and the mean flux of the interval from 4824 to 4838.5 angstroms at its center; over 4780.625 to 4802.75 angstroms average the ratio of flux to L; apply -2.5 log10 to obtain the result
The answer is 0.09 mag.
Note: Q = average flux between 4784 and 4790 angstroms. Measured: 4.89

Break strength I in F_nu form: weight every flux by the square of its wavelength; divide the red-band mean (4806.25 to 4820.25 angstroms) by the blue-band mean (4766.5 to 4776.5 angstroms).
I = 1.11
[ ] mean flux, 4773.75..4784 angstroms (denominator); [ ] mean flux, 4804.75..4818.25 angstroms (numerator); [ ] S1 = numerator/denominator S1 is 1.2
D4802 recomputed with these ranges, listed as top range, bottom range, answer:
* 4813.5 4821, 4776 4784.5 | 1.26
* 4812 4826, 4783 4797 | 1.16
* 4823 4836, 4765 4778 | 1.11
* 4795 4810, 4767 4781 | 1.17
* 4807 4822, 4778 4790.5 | 1.20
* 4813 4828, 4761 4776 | 1.08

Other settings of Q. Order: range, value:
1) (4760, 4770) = 5.46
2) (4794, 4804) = 5.35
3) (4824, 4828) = 5.38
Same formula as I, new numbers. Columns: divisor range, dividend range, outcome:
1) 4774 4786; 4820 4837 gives 1.28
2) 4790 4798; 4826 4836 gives 1.12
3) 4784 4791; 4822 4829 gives 1.15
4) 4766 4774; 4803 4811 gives 1.08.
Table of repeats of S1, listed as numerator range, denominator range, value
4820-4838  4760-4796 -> 1.14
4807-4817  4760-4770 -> 0.96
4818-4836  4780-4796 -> 1.18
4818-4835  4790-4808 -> 1.05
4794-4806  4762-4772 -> 1.00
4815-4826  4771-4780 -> 1.21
